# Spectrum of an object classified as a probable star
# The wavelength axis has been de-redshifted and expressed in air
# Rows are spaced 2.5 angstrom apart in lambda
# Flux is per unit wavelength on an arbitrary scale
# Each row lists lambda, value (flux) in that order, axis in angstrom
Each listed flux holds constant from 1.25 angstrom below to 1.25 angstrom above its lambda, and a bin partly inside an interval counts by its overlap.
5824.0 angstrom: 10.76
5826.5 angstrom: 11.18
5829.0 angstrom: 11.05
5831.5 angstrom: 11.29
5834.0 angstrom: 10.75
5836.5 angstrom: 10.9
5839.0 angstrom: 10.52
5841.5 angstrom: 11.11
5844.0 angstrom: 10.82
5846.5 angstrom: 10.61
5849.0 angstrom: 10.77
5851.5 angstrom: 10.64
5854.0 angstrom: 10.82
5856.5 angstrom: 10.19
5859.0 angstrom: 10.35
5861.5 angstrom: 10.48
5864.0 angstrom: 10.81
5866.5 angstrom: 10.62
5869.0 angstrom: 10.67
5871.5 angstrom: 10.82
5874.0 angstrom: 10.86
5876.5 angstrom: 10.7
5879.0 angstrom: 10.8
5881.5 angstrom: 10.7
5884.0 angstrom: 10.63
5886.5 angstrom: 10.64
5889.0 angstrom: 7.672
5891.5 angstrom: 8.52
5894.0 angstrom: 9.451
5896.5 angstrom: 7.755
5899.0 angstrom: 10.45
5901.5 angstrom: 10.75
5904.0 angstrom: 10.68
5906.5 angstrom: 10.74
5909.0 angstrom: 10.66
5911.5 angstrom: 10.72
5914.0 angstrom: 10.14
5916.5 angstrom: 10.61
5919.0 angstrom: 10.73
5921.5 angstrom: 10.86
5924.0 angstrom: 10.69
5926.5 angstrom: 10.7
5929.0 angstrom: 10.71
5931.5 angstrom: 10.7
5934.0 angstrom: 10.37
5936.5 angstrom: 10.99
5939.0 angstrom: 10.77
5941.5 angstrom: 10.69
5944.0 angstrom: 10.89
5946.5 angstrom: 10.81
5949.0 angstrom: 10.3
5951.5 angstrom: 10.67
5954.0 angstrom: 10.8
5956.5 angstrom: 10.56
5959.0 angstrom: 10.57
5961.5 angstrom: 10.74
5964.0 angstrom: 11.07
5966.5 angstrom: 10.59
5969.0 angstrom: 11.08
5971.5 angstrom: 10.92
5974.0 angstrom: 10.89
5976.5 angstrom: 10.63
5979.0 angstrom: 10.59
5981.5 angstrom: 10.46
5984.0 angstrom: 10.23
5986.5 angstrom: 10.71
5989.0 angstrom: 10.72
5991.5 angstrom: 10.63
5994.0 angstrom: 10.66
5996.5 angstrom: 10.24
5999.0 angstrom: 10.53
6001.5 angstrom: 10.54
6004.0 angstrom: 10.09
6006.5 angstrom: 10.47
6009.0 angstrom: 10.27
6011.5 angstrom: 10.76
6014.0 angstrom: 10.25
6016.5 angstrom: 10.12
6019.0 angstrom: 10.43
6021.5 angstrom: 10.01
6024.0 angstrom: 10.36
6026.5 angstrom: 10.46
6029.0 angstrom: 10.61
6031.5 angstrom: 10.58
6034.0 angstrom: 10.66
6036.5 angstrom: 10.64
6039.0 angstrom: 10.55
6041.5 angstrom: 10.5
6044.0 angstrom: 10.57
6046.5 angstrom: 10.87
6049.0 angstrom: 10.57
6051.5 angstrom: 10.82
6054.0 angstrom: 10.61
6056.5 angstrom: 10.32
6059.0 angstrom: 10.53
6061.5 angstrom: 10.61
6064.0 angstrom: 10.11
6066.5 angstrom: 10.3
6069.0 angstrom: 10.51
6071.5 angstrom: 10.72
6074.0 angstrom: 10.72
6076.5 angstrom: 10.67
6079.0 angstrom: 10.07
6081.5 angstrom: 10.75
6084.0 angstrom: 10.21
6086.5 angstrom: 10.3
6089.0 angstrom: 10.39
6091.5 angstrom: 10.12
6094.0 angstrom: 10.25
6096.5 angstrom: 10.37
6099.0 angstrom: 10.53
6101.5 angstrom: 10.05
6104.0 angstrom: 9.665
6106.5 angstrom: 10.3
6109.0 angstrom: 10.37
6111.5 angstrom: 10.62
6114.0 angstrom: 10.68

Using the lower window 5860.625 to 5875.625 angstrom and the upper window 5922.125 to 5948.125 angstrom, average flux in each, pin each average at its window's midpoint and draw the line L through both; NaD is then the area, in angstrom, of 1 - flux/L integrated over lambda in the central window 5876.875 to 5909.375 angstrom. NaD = 2.3 angstrom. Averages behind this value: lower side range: 10.7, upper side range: 10.7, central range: 9.96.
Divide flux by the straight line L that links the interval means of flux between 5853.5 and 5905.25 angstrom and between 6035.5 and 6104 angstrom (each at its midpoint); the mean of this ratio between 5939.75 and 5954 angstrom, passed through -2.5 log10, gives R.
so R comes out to -0.04 mag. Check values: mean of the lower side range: 10.2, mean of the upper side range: 10.5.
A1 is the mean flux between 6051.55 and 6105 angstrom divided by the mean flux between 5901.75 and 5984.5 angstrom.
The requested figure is 1.0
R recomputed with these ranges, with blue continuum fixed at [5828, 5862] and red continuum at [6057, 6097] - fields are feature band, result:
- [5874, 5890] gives 0.042 mag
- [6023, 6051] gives -0.012 mag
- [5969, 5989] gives -0.012 mag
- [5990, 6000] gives 0.001 mag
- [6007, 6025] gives 0.019 mag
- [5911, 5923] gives 0.003 mag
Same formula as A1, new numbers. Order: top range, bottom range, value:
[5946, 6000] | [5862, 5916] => 1.04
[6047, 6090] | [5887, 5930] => 1.04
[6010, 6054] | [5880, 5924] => 1.04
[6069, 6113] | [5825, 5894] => 0.98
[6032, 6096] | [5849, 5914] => 1.02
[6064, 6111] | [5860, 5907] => 1.02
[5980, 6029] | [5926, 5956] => 0.97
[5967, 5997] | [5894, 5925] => 1.03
